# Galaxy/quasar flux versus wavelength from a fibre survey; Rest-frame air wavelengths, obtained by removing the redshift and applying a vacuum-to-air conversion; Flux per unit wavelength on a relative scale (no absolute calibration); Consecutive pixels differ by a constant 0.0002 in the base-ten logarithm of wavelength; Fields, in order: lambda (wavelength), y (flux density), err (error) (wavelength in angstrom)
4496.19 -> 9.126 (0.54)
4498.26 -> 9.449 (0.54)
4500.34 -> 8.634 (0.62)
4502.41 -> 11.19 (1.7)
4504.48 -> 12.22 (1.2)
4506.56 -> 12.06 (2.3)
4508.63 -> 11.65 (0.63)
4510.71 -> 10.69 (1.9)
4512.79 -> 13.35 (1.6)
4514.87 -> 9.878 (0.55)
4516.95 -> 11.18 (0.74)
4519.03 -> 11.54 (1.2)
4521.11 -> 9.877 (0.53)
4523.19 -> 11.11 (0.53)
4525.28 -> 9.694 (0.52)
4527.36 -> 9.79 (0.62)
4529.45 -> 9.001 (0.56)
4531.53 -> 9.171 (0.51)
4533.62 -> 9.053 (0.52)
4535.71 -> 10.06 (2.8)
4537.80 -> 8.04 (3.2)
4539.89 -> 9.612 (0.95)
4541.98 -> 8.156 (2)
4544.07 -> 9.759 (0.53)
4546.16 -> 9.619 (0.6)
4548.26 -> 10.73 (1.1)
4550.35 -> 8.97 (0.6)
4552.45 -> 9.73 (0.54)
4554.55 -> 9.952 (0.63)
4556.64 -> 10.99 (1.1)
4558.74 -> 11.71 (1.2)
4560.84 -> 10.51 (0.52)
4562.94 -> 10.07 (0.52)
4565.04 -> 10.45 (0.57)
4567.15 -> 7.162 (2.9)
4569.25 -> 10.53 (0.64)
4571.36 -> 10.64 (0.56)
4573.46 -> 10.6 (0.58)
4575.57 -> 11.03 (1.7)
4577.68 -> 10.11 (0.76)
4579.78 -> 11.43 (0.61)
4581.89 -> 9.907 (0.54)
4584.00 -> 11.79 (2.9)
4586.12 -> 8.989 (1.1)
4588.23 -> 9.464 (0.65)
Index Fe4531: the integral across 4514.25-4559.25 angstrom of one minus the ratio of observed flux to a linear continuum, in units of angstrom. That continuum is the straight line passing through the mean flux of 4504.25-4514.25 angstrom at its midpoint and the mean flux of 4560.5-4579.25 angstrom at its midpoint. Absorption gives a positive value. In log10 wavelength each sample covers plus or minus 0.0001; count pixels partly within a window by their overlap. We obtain 4.9 angstrom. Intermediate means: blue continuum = 11.9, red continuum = 10.1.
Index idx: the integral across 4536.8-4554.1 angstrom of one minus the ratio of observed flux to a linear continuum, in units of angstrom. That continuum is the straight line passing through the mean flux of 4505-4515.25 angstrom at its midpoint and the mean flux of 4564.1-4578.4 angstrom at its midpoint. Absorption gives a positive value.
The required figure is 2.22 angstrom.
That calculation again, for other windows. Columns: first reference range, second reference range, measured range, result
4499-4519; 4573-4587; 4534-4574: 3.5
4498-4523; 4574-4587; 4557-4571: 0.7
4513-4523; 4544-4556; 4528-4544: 1.9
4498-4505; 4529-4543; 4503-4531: -3.3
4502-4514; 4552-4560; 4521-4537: 2.3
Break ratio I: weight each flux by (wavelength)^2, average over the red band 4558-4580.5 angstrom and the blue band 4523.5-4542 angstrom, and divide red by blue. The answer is 1.13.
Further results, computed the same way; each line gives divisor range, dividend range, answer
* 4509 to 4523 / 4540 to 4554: 0.87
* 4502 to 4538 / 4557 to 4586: 1.01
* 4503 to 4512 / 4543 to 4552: 0.85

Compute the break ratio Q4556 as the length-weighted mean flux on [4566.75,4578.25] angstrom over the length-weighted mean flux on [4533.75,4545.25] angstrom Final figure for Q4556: 1.11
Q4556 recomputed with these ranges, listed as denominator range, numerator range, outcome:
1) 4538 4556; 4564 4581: 1.07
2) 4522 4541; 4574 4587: 1.11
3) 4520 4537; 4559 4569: 1.01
